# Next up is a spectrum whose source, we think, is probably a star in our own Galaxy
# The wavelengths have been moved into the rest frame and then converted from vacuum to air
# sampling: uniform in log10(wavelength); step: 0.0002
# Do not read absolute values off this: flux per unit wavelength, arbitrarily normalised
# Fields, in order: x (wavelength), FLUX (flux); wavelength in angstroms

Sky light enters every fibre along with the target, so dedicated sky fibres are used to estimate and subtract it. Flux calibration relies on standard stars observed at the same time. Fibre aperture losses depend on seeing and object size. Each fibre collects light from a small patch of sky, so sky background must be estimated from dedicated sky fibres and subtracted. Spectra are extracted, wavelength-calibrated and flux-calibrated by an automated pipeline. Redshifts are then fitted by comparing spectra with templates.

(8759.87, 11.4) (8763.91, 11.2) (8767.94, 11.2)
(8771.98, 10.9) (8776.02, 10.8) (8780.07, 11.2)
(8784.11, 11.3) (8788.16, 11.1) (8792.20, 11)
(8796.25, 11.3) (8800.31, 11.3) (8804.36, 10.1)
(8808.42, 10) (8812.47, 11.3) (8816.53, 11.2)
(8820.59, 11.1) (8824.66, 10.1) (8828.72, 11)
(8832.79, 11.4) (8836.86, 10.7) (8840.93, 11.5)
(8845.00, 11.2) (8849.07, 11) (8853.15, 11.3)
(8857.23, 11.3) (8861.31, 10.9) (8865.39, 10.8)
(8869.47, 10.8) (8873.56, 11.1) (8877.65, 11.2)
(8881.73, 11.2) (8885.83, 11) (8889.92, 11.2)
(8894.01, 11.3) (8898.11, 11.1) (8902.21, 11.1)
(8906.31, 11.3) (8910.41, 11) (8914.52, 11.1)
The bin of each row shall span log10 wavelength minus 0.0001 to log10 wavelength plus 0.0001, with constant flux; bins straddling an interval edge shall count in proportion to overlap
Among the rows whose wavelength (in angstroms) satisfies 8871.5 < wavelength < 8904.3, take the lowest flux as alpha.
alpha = 11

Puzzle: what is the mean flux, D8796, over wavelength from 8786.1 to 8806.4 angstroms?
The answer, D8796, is 11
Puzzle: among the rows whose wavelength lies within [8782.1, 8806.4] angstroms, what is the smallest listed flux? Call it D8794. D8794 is 10.1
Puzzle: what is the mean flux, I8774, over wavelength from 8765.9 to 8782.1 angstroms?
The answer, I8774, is 11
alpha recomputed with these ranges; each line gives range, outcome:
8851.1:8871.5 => 10.8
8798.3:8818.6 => 10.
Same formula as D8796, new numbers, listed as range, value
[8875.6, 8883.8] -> 11.2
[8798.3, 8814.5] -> 10.7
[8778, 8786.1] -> 11.2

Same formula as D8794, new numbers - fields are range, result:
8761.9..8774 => 10.9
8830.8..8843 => 10.7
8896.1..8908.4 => 11.1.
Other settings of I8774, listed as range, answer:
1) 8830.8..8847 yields 11.2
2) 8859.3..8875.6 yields 10.9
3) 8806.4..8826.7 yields 10.7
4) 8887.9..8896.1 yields 11.3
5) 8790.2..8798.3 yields 11.1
